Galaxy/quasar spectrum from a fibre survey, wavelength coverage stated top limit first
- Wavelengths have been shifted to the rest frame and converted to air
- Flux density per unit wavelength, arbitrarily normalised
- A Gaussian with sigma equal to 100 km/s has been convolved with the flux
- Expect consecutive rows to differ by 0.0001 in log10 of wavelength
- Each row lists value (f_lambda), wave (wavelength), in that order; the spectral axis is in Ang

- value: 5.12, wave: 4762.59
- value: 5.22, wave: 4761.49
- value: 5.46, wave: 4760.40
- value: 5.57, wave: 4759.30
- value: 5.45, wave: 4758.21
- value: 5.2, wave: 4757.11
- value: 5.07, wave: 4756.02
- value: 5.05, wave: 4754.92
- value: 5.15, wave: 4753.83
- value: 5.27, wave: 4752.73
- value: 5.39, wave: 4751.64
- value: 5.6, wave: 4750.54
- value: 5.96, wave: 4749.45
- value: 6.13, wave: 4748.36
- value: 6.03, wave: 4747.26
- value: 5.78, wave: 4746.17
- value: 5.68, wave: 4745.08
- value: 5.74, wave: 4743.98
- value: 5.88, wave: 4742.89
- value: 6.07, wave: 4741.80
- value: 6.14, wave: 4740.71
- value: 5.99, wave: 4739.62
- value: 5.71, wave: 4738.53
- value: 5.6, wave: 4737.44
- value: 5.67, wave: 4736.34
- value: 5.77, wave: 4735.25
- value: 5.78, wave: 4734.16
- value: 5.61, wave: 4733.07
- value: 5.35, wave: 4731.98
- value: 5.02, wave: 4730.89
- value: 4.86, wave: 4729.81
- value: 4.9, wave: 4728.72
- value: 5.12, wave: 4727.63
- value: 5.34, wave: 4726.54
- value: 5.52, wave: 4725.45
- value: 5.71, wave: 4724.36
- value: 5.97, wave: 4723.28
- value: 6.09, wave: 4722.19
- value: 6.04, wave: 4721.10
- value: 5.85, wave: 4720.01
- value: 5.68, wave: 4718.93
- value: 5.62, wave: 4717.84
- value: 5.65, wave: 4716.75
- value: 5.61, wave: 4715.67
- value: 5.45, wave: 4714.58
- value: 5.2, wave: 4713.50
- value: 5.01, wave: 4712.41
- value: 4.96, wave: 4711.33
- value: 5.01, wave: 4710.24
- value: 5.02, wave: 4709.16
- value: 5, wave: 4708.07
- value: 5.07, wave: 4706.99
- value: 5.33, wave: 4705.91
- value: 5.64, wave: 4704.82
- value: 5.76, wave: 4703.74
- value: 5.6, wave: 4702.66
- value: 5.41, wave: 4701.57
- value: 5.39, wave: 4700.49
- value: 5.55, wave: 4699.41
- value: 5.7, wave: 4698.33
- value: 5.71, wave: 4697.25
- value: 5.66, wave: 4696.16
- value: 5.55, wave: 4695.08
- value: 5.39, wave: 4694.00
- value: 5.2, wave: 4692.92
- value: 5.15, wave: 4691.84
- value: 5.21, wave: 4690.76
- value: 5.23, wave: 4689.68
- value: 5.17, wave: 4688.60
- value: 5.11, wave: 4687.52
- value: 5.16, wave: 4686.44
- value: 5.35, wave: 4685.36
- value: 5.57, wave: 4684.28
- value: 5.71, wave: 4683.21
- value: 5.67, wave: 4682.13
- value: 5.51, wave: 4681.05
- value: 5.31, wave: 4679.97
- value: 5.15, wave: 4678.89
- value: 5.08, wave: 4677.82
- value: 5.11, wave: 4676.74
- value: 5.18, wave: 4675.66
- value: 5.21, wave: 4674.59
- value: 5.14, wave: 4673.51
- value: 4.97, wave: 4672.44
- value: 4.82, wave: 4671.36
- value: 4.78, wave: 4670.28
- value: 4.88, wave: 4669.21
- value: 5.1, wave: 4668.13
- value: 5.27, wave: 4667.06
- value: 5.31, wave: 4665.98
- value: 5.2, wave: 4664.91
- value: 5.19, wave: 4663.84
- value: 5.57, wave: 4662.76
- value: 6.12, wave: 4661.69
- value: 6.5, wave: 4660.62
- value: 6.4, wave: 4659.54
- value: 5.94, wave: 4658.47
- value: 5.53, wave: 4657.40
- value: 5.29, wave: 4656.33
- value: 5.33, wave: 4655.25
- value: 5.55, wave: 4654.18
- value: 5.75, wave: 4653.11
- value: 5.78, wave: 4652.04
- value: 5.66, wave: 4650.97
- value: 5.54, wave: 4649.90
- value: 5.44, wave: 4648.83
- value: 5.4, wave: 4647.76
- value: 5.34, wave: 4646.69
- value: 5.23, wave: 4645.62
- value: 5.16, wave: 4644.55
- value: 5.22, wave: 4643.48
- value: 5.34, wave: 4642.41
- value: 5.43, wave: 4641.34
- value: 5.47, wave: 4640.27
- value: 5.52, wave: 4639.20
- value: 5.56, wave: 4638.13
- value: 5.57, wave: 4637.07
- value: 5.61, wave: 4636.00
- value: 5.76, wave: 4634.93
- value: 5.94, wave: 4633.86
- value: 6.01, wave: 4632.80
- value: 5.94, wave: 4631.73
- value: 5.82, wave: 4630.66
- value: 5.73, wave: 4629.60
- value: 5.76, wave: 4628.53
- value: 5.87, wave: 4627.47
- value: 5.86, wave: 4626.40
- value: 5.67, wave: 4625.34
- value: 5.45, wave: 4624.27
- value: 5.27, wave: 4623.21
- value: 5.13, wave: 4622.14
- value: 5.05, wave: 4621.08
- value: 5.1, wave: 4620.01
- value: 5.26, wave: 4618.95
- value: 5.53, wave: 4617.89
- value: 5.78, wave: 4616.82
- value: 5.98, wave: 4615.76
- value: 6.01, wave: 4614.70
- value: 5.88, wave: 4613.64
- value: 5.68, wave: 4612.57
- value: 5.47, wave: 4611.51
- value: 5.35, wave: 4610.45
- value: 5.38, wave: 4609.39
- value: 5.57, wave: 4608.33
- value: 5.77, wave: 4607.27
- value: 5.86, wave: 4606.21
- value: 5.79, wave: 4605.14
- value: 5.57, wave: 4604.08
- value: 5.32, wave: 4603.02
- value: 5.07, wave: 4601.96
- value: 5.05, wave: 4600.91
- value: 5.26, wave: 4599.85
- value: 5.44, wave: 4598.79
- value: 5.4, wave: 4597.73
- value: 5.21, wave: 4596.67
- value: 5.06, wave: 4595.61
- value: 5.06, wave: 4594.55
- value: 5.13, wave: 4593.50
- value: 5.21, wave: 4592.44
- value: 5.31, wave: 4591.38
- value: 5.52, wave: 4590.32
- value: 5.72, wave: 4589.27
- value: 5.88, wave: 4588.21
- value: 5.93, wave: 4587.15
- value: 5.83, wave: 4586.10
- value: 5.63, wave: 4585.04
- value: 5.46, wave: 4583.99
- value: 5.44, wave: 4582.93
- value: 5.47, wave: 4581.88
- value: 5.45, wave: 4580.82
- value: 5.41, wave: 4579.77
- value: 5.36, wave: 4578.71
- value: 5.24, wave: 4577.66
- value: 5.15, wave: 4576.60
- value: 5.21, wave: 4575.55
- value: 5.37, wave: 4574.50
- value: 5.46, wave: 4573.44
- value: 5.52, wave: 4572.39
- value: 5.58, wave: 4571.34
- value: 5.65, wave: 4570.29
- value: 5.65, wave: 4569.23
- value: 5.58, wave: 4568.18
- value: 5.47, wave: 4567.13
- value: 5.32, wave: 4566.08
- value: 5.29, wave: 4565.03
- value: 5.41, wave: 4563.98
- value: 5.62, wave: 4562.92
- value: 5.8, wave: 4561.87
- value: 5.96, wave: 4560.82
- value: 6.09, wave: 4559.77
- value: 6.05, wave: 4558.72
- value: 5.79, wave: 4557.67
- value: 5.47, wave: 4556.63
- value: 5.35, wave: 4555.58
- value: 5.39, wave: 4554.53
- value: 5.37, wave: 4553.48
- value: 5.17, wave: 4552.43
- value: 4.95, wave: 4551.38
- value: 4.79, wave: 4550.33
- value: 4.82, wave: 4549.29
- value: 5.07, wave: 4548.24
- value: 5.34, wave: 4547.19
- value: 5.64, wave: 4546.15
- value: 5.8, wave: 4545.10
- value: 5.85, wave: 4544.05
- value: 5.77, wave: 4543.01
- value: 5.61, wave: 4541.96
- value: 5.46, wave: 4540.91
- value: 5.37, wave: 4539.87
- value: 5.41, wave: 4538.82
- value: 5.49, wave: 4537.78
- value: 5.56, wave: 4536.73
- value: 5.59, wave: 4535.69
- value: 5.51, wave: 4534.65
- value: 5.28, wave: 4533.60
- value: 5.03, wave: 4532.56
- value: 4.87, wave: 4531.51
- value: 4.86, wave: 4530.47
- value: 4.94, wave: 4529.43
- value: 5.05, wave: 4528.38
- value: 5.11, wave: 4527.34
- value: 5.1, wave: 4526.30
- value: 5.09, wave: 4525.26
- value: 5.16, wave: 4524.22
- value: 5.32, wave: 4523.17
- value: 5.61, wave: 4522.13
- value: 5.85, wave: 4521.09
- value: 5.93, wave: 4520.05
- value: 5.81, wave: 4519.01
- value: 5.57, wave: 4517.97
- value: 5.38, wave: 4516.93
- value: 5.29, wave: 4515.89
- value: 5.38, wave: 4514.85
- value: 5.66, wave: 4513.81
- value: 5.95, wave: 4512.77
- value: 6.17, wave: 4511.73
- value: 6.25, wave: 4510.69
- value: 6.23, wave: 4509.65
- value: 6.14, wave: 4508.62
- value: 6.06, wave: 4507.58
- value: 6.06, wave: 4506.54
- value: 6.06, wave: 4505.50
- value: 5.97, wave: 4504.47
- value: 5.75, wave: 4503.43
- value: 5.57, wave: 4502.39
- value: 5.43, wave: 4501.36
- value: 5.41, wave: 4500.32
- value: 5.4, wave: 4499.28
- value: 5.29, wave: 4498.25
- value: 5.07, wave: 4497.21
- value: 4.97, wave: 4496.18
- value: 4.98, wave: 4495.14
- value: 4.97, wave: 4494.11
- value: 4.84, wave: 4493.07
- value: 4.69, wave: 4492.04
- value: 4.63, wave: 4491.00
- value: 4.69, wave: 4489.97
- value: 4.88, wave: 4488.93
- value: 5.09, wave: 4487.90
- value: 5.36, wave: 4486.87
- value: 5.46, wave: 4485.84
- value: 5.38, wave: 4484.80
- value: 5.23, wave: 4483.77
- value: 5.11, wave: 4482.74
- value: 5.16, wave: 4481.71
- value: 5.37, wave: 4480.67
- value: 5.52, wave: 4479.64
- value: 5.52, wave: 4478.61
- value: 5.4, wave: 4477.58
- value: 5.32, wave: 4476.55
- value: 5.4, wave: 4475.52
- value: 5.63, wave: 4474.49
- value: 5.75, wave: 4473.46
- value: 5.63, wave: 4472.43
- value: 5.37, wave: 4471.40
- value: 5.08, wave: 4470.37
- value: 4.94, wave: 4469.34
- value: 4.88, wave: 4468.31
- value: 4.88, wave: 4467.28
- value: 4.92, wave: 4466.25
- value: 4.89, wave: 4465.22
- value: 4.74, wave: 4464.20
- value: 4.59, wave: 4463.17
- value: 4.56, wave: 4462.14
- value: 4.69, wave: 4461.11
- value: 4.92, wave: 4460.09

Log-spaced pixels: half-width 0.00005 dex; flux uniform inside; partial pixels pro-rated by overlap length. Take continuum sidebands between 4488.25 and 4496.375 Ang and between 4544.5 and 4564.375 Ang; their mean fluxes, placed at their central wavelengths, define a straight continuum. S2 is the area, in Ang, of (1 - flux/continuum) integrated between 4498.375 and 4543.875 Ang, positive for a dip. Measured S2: -3.8 Ang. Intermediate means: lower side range 4.83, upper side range 5.47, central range 5.55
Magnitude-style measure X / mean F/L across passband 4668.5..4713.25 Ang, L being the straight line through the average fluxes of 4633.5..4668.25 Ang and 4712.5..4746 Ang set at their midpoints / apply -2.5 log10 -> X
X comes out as 0.06 mag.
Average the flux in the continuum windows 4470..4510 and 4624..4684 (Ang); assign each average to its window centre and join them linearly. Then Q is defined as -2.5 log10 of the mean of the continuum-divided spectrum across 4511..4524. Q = -0.05 mag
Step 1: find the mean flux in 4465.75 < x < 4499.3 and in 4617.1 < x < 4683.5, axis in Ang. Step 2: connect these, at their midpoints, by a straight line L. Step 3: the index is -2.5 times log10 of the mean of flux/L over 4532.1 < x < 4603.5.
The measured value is -0.02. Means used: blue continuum 5.17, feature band 5.44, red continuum 5.47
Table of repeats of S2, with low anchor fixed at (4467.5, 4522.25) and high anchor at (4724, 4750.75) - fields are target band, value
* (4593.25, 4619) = 0.2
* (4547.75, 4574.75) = 0.2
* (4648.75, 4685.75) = 1.0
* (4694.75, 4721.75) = 0.7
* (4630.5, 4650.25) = 0.1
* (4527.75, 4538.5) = 0.5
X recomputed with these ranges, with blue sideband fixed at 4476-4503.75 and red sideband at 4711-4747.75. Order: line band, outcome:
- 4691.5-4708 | 0.017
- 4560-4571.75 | -0.051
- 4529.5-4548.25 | -0.027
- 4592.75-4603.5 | 0.037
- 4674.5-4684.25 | 0.034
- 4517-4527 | -0.046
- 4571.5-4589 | -0.028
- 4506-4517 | -0.127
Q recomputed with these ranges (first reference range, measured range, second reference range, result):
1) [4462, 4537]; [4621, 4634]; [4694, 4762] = -0.04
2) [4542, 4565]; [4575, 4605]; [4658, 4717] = 0.01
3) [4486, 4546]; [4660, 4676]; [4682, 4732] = 0.03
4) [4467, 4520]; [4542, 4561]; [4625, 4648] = 0.00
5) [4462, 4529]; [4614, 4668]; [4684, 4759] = -0.03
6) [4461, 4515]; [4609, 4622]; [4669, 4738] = -0.03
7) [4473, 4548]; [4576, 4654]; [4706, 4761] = -0.01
